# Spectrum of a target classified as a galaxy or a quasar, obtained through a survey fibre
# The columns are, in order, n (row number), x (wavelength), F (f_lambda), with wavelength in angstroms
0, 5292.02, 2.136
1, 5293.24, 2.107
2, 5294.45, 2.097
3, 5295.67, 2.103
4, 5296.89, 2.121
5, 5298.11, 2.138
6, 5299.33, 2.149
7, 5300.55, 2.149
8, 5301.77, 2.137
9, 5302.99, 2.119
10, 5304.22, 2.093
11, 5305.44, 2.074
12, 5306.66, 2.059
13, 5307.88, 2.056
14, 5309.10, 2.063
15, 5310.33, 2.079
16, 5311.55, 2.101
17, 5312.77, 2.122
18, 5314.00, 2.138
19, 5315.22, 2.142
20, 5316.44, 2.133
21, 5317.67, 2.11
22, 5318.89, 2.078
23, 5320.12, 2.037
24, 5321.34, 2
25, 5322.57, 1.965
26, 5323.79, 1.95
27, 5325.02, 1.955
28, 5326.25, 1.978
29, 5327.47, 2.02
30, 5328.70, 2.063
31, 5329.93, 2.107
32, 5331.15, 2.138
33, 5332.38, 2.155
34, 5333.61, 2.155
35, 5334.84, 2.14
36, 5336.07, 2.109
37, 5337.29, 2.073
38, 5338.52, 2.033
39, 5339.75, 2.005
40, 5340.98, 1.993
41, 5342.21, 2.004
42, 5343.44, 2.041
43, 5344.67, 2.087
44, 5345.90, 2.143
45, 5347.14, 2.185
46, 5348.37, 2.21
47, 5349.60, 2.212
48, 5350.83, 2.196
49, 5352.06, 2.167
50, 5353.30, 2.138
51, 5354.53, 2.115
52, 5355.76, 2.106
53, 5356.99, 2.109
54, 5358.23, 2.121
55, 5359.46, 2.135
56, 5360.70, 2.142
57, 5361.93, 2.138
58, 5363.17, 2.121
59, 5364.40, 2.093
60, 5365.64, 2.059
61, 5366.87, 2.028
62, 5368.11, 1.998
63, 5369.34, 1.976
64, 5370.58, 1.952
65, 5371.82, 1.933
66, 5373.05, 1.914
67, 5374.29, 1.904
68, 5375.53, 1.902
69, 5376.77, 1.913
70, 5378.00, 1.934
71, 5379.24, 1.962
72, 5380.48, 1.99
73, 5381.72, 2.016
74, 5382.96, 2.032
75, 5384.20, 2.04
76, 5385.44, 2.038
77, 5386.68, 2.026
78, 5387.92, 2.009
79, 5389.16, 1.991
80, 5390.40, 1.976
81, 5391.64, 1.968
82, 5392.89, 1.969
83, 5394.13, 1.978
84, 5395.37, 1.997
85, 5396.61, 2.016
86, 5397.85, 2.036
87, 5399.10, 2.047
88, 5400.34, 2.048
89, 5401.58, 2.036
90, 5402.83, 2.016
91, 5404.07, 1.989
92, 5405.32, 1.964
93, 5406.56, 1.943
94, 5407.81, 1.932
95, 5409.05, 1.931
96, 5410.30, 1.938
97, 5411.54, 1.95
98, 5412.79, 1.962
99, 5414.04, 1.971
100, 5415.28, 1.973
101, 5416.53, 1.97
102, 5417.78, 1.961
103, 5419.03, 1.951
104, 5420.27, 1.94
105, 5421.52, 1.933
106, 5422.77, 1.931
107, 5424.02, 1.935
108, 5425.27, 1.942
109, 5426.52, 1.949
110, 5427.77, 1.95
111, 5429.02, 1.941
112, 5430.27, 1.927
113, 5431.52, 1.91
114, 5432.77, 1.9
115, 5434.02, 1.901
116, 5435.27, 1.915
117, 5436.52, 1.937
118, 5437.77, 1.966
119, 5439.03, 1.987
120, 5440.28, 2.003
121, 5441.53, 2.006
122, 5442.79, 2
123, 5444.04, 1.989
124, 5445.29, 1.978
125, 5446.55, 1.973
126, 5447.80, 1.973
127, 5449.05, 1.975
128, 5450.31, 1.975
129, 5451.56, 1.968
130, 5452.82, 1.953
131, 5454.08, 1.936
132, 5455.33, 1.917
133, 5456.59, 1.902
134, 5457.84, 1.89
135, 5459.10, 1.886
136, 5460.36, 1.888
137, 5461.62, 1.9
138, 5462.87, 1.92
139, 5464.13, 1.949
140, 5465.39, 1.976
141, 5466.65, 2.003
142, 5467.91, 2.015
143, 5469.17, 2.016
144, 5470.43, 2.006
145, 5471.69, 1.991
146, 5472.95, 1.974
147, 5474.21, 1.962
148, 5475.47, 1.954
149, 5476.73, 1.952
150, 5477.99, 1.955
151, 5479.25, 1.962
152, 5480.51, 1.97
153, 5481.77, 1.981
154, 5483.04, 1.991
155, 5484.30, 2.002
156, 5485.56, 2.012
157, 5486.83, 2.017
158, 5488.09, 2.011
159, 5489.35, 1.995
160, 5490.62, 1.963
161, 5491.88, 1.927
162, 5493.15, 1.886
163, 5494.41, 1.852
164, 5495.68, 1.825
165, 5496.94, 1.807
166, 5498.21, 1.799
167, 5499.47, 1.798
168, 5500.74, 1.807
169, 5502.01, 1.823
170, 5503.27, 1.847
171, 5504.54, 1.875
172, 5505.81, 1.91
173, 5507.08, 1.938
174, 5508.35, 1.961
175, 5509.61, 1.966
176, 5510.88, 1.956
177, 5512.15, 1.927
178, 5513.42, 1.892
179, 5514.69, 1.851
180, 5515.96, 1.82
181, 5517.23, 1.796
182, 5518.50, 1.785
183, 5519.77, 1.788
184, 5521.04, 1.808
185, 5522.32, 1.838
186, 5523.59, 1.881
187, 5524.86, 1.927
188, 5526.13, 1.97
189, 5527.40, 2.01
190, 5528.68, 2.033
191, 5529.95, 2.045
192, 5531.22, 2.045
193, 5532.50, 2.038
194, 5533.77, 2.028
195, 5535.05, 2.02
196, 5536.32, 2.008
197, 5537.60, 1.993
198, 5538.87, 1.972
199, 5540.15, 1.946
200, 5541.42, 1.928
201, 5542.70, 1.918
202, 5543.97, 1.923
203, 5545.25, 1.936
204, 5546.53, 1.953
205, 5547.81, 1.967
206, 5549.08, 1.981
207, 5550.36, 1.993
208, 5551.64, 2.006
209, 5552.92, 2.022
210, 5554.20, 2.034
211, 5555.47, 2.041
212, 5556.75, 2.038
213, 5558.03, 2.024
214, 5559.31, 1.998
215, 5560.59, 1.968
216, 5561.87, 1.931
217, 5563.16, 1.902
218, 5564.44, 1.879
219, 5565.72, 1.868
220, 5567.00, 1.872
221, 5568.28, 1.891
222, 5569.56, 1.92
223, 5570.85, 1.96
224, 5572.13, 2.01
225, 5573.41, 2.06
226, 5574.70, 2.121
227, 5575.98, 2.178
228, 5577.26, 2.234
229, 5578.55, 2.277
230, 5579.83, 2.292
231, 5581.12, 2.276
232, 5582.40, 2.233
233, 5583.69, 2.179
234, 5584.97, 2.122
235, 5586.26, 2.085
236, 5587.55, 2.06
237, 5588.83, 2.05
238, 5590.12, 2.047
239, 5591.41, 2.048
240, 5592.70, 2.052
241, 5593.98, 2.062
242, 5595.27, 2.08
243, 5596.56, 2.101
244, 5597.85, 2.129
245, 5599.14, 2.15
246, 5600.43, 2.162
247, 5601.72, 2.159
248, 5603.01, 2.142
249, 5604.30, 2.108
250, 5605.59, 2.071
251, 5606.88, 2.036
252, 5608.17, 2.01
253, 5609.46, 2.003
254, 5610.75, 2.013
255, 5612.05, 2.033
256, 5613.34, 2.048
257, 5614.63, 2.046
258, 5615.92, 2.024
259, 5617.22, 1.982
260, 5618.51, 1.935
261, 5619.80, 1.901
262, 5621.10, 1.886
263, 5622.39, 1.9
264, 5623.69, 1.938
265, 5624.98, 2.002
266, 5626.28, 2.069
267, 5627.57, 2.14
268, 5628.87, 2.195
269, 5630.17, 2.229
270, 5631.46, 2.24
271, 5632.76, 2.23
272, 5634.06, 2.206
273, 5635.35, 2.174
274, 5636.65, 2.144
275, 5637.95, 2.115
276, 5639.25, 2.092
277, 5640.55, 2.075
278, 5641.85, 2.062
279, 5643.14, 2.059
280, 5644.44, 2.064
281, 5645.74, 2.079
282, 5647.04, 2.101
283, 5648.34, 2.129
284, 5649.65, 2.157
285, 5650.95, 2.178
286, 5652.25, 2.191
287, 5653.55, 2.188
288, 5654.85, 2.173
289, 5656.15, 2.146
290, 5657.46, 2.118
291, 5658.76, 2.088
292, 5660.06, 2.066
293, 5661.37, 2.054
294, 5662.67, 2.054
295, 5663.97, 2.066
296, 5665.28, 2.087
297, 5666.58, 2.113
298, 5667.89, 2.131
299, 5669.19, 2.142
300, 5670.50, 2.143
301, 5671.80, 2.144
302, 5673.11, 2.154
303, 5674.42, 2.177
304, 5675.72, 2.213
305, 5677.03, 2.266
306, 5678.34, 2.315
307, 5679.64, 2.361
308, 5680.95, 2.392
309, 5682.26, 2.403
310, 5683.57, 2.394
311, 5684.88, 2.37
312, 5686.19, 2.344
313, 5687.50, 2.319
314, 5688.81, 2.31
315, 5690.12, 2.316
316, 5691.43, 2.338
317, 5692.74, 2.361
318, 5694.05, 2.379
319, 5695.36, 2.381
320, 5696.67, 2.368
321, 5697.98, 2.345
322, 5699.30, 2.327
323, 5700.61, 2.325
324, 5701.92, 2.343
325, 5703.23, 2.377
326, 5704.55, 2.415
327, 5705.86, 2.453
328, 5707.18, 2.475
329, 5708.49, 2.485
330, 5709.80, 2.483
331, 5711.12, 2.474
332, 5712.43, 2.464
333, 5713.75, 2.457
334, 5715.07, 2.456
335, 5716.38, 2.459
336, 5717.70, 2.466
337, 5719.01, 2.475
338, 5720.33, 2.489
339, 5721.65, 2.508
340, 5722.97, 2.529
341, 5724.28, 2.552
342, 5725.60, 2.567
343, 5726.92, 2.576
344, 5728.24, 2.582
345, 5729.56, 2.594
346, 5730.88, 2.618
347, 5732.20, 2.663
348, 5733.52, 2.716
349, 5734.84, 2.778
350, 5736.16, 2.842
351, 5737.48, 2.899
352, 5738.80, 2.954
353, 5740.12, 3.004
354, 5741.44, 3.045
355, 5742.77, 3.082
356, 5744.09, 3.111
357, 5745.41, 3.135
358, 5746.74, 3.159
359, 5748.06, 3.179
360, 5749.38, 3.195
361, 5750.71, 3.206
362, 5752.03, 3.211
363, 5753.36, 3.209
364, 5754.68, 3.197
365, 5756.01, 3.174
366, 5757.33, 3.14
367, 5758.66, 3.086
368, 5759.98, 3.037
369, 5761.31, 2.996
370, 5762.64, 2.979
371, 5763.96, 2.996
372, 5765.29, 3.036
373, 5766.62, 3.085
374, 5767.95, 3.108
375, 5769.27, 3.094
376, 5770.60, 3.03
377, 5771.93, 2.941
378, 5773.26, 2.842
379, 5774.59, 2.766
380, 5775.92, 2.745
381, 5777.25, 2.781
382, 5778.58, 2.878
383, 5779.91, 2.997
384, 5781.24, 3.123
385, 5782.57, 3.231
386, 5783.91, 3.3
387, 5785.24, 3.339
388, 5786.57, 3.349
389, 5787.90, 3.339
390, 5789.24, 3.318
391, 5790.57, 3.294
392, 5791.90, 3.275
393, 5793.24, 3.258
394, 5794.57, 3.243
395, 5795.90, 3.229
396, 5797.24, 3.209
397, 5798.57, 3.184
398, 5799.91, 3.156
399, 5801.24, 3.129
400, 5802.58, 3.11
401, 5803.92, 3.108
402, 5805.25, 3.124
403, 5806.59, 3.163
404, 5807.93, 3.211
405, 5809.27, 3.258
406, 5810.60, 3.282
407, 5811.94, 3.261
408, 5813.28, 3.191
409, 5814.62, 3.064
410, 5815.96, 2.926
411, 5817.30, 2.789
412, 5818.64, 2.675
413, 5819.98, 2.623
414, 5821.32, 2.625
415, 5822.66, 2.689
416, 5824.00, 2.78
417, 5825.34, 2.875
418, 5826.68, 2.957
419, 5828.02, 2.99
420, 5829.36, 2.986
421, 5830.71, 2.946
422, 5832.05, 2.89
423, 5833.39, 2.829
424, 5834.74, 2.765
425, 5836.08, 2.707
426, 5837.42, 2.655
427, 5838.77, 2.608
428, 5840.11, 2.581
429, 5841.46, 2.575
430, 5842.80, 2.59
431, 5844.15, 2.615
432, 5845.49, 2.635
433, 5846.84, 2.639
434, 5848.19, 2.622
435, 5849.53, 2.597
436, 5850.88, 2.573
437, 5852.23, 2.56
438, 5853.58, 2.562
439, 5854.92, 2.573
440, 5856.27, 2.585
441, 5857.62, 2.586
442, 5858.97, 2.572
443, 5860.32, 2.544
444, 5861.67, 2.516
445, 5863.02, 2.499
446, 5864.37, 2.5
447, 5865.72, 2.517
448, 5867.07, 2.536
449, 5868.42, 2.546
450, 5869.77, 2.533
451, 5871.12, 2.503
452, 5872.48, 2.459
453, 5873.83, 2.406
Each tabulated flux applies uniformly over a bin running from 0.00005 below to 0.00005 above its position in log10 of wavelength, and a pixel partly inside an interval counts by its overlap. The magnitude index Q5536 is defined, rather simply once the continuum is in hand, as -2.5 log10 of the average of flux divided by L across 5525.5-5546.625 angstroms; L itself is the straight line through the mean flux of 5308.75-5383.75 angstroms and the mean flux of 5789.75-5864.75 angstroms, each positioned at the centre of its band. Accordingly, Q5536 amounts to 0.194 mag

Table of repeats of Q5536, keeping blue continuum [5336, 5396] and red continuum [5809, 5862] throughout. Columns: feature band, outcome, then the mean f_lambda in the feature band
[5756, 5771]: -0.158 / 3.06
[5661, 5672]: 0.186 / 2.1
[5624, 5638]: 0.137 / 2.16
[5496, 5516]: 0.201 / 1.87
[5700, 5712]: 0.057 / 2.43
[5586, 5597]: 0.157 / 2.06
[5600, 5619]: 0.176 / 2.05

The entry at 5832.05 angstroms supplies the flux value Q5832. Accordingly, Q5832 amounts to 2.89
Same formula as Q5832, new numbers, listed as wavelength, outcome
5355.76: 2.106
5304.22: 2.093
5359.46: 2.135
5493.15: 1.886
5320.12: 2.037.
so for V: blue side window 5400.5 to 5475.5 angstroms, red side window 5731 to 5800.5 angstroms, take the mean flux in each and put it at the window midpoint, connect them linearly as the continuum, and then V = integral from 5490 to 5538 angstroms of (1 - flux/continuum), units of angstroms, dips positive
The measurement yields 6.7 angstroms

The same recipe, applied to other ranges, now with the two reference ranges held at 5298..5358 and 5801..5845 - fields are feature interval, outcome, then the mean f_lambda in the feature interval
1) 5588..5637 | 9.2 angstroms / 2.07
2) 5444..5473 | 4.4 angstroms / 1.96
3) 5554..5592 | 6.6 angstroms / 2.05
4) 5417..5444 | 3.7 angstroms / 1.95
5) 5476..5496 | 3.3 angstroms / 1.96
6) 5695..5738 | 3.3 angstroms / 2.51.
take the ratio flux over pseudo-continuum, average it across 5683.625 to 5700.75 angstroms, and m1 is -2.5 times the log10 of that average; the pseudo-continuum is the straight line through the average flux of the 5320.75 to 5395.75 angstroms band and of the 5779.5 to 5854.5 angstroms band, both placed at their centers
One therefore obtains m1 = 0.155 mag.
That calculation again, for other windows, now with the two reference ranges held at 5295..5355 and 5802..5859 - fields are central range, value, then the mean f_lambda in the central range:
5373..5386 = 0.106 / 1.97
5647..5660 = 0.193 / 2.15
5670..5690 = 0.138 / 2.29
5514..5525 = 0.282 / 1.83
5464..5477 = 0.161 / 1.98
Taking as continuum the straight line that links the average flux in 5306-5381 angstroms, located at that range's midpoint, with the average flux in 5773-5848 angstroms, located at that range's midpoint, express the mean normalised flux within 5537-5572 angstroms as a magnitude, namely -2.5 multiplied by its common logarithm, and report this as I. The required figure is 0.254 mag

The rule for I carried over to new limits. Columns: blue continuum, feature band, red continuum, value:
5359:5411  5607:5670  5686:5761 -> 0.20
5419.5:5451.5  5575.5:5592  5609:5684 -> -0.05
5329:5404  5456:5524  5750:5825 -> 0.22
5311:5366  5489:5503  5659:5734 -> 0.19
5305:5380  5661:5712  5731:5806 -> 0.25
